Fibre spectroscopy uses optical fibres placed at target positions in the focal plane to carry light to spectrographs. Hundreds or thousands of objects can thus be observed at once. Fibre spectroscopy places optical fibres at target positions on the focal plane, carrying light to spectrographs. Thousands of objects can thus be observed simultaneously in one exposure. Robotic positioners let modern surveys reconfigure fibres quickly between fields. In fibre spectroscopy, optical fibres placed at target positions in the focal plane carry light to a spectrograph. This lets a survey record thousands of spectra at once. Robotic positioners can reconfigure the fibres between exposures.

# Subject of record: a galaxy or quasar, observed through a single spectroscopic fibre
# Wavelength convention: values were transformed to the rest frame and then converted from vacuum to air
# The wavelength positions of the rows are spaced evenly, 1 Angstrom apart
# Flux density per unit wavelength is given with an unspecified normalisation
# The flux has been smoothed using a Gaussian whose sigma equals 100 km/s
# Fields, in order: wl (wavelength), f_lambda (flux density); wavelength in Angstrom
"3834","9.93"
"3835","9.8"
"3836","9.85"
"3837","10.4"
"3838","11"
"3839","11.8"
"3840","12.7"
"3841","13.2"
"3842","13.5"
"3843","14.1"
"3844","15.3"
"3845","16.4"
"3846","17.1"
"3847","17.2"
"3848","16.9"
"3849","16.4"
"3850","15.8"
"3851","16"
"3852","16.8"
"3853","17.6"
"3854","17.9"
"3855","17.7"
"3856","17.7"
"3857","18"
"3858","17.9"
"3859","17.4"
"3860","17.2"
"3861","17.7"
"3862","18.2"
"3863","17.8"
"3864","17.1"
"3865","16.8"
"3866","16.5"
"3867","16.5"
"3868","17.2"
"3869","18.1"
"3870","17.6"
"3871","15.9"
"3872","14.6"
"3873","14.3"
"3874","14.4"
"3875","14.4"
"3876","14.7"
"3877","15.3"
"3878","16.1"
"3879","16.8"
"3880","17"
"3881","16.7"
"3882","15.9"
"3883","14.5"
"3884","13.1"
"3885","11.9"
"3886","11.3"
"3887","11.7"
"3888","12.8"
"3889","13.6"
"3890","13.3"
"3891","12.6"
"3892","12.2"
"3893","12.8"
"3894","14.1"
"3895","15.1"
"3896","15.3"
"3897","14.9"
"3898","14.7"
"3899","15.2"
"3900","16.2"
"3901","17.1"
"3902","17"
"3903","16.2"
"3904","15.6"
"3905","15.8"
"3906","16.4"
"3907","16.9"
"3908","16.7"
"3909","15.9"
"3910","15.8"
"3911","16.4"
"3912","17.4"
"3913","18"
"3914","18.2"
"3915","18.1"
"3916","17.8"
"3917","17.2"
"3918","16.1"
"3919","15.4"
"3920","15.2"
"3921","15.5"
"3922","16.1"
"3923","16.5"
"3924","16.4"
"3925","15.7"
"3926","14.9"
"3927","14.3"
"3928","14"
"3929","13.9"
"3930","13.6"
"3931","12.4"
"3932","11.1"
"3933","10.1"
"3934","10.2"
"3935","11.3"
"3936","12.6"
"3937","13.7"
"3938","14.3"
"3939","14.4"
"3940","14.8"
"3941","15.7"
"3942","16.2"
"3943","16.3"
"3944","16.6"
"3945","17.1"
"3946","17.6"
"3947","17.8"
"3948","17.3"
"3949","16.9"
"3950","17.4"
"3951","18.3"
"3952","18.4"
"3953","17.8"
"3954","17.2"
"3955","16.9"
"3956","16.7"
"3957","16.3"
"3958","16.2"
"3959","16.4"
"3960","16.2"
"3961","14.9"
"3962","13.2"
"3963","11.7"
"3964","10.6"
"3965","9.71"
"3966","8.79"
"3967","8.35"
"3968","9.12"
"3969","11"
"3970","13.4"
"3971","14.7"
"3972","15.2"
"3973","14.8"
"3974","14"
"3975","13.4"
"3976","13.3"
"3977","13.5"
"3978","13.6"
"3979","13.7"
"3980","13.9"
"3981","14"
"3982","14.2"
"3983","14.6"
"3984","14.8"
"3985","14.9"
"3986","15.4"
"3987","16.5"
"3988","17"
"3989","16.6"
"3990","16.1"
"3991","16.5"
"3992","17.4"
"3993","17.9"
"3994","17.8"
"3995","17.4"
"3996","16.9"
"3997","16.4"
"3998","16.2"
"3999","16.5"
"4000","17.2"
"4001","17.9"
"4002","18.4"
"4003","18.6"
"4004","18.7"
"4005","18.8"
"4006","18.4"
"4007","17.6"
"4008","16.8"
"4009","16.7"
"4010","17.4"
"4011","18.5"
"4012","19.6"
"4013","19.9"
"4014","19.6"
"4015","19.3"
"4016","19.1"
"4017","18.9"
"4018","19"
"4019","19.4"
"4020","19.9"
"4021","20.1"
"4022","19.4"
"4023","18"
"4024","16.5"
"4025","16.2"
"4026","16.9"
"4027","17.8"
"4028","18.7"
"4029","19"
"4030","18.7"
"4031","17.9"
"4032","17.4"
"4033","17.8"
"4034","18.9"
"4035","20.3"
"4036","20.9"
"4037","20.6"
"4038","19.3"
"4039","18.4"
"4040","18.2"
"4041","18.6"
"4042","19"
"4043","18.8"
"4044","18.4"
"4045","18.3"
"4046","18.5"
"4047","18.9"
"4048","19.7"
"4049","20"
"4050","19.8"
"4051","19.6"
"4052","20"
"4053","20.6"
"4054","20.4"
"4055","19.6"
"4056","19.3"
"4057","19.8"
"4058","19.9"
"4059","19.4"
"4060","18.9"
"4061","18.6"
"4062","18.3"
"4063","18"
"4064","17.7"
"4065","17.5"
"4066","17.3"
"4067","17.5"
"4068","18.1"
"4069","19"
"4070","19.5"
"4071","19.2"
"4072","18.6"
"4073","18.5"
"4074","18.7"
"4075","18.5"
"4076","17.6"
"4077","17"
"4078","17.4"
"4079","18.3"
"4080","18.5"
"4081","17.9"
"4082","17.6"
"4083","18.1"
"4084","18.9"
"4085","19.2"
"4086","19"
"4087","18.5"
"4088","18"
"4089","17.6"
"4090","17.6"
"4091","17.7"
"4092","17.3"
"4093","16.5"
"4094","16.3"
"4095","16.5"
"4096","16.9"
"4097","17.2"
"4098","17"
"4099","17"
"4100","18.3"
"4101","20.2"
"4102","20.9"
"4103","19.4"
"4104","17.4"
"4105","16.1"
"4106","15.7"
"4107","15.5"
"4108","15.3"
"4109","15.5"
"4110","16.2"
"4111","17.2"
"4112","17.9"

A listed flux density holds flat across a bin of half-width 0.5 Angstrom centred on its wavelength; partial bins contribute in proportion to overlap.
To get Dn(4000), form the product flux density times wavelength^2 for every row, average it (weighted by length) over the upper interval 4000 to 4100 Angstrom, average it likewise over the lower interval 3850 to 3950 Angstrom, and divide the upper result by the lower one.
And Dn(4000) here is 1.3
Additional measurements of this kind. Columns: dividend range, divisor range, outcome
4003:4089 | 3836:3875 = 1.29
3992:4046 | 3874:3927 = 1.27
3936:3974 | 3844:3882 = 0.94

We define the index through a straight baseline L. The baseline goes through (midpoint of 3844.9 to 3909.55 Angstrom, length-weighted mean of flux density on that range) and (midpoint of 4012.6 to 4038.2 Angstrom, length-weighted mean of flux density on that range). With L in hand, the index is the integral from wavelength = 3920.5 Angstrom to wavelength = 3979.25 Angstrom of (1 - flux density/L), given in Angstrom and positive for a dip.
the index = 9.6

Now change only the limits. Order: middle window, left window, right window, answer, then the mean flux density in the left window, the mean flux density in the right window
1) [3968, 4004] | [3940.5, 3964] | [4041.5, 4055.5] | 4.1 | 16.4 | 19.4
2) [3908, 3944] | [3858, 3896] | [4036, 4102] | 2.3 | 15.3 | 18.5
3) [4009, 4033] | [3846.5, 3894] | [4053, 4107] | -1.4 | 15.7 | 18.2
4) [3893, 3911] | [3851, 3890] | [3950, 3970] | -0.5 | 15.9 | 14.2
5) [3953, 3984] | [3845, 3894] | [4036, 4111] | 5.9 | 15.8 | 18.3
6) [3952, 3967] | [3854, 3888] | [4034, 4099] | 2.4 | 16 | 18.5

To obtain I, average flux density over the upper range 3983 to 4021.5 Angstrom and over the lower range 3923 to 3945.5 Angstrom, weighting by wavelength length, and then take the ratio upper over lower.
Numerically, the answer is 1.25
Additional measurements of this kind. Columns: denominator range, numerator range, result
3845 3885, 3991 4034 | 1.10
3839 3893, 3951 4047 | 1.07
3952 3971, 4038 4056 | 1.40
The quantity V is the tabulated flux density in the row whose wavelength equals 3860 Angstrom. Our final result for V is 17.2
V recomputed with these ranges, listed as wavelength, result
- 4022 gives 19.4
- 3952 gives 18.4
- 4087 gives 18.5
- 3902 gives 17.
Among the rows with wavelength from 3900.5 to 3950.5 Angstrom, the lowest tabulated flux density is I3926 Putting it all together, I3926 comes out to 10.1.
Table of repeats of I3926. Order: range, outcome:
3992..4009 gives 16.2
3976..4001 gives 13.3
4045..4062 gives 18.3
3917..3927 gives 14.3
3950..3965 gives 9.71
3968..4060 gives 9.12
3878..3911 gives 11.3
